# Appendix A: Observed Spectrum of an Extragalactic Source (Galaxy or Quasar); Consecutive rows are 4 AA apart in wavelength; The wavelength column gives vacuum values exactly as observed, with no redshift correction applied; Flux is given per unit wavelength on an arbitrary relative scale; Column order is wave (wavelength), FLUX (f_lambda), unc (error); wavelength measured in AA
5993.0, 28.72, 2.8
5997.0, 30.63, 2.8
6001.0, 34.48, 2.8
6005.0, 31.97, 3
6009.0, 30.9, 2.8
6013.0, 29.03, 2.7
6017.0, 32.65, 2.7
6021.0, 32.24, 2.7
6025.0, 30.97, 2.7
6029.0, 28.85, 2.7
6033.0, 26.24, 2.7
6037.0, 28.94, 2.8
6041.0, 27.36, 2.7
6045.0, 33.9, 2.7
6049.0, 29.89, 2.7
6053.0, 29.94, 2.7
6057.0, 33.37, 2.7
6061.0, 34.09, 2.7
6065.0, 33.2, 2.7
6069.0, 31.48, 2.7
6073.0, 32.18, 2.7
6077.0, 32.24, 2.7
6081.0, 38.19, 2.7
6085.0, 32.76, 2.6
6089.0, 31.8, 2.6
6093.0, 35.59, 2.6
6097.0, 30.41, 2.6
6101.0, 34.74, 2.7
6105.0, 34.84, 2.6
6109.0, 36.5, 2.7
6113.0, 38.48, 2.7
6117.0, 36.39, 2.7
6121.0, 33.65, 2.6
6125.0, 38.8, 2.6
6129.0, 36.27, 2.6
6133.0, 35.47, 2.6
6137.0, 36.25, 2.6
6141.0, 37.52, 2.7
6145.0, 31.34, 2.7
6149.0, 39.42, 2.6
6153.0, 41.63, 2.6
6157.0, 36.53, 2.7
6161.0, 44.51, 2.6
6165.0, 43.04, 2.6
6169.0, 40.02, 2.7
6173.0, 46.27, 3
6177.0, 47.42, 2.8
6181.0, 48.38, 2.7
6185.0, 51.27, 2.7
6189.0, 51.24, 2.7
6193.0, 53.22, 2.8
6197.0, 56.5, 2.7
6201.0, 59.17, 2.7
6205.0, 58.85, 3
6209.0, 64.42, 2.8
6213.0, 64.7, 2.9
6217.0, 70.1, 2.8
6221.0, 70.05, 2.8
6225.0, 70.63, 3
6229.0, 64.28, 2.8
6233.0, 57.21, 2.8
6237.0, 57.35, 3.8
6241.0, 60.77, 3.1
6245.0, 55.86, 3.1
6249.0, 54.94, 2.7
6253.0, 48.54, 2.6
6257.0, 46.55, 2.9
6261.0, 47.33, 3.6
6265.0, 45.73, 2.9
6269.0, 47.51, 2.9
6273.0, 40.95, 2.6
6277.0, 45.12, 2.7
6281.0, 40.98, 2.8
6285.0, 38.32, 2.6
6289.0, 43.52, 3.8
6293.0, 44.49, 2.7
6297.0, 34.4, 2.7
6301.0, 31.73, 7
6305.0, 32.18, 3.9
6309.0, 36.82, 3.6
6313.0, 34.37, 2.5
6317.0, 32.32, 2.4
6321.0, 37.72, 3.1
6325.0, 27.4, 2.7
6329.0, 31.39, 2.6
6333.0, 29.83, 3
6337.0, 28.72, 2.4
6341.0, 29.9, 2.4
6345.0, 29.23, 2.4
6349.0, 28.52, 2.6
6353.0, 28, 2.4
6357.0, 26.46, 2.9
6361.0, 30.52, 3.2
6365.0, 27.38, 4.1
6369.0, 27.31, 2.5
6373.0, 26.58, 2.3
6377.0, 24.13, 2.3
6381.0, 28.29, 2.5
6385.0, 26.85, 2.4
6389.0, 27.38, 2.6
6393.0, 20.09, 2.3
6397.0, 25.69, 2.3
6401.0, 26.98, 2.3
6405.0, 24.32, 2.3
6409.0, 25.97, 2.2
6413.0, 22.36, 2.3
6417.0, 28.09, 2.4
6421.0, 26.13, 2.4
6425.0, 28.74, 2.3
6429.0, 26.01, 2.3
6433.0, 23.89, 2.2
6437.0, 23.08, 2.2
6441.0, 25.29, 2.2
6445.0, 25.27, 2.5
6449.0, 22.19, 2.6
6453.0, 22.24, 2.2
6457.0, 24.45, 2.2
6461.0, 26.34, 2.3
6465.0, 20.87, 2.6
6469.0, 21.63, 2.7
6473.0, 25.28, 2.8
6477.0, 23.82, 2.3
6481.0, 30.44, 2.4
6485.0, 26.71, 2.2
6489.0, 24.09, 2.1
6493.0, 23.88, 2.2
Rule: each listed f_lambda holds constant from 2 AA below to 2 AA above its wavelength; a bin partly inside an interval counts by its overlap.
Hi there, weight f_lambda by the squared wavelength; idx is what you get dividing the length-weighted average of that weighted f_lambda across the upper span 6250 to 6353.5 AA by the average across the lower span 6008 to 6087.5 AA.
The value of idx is 1.3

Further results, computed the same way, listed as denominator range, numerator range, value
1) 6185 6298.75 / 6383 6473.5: 0.49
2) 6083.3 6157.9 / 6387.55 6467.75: 0.76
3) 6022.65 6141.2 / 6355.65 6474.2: 0.85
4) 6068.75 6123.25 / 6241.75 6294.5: 1.43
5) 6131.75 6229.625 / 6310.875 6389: 0.61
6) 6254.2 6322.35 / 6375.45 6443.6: 0.66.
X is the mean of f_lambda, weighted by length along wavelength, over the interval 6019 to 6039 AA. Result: 29.4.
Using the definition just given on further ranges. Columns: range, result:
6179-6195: 51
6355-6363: 28.5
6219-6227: 70.3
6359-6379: 27.2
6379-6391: 27.5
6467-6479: 23.6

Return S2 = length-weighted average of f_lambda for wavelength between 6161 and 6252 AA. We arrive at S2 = 56.3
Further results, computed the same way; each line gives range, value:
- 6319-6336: 31.4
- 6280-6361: 33.2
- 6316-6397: 28.3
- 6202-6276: 56.9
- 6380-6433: 25.8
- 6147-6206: 47.6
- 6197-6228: 64.8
